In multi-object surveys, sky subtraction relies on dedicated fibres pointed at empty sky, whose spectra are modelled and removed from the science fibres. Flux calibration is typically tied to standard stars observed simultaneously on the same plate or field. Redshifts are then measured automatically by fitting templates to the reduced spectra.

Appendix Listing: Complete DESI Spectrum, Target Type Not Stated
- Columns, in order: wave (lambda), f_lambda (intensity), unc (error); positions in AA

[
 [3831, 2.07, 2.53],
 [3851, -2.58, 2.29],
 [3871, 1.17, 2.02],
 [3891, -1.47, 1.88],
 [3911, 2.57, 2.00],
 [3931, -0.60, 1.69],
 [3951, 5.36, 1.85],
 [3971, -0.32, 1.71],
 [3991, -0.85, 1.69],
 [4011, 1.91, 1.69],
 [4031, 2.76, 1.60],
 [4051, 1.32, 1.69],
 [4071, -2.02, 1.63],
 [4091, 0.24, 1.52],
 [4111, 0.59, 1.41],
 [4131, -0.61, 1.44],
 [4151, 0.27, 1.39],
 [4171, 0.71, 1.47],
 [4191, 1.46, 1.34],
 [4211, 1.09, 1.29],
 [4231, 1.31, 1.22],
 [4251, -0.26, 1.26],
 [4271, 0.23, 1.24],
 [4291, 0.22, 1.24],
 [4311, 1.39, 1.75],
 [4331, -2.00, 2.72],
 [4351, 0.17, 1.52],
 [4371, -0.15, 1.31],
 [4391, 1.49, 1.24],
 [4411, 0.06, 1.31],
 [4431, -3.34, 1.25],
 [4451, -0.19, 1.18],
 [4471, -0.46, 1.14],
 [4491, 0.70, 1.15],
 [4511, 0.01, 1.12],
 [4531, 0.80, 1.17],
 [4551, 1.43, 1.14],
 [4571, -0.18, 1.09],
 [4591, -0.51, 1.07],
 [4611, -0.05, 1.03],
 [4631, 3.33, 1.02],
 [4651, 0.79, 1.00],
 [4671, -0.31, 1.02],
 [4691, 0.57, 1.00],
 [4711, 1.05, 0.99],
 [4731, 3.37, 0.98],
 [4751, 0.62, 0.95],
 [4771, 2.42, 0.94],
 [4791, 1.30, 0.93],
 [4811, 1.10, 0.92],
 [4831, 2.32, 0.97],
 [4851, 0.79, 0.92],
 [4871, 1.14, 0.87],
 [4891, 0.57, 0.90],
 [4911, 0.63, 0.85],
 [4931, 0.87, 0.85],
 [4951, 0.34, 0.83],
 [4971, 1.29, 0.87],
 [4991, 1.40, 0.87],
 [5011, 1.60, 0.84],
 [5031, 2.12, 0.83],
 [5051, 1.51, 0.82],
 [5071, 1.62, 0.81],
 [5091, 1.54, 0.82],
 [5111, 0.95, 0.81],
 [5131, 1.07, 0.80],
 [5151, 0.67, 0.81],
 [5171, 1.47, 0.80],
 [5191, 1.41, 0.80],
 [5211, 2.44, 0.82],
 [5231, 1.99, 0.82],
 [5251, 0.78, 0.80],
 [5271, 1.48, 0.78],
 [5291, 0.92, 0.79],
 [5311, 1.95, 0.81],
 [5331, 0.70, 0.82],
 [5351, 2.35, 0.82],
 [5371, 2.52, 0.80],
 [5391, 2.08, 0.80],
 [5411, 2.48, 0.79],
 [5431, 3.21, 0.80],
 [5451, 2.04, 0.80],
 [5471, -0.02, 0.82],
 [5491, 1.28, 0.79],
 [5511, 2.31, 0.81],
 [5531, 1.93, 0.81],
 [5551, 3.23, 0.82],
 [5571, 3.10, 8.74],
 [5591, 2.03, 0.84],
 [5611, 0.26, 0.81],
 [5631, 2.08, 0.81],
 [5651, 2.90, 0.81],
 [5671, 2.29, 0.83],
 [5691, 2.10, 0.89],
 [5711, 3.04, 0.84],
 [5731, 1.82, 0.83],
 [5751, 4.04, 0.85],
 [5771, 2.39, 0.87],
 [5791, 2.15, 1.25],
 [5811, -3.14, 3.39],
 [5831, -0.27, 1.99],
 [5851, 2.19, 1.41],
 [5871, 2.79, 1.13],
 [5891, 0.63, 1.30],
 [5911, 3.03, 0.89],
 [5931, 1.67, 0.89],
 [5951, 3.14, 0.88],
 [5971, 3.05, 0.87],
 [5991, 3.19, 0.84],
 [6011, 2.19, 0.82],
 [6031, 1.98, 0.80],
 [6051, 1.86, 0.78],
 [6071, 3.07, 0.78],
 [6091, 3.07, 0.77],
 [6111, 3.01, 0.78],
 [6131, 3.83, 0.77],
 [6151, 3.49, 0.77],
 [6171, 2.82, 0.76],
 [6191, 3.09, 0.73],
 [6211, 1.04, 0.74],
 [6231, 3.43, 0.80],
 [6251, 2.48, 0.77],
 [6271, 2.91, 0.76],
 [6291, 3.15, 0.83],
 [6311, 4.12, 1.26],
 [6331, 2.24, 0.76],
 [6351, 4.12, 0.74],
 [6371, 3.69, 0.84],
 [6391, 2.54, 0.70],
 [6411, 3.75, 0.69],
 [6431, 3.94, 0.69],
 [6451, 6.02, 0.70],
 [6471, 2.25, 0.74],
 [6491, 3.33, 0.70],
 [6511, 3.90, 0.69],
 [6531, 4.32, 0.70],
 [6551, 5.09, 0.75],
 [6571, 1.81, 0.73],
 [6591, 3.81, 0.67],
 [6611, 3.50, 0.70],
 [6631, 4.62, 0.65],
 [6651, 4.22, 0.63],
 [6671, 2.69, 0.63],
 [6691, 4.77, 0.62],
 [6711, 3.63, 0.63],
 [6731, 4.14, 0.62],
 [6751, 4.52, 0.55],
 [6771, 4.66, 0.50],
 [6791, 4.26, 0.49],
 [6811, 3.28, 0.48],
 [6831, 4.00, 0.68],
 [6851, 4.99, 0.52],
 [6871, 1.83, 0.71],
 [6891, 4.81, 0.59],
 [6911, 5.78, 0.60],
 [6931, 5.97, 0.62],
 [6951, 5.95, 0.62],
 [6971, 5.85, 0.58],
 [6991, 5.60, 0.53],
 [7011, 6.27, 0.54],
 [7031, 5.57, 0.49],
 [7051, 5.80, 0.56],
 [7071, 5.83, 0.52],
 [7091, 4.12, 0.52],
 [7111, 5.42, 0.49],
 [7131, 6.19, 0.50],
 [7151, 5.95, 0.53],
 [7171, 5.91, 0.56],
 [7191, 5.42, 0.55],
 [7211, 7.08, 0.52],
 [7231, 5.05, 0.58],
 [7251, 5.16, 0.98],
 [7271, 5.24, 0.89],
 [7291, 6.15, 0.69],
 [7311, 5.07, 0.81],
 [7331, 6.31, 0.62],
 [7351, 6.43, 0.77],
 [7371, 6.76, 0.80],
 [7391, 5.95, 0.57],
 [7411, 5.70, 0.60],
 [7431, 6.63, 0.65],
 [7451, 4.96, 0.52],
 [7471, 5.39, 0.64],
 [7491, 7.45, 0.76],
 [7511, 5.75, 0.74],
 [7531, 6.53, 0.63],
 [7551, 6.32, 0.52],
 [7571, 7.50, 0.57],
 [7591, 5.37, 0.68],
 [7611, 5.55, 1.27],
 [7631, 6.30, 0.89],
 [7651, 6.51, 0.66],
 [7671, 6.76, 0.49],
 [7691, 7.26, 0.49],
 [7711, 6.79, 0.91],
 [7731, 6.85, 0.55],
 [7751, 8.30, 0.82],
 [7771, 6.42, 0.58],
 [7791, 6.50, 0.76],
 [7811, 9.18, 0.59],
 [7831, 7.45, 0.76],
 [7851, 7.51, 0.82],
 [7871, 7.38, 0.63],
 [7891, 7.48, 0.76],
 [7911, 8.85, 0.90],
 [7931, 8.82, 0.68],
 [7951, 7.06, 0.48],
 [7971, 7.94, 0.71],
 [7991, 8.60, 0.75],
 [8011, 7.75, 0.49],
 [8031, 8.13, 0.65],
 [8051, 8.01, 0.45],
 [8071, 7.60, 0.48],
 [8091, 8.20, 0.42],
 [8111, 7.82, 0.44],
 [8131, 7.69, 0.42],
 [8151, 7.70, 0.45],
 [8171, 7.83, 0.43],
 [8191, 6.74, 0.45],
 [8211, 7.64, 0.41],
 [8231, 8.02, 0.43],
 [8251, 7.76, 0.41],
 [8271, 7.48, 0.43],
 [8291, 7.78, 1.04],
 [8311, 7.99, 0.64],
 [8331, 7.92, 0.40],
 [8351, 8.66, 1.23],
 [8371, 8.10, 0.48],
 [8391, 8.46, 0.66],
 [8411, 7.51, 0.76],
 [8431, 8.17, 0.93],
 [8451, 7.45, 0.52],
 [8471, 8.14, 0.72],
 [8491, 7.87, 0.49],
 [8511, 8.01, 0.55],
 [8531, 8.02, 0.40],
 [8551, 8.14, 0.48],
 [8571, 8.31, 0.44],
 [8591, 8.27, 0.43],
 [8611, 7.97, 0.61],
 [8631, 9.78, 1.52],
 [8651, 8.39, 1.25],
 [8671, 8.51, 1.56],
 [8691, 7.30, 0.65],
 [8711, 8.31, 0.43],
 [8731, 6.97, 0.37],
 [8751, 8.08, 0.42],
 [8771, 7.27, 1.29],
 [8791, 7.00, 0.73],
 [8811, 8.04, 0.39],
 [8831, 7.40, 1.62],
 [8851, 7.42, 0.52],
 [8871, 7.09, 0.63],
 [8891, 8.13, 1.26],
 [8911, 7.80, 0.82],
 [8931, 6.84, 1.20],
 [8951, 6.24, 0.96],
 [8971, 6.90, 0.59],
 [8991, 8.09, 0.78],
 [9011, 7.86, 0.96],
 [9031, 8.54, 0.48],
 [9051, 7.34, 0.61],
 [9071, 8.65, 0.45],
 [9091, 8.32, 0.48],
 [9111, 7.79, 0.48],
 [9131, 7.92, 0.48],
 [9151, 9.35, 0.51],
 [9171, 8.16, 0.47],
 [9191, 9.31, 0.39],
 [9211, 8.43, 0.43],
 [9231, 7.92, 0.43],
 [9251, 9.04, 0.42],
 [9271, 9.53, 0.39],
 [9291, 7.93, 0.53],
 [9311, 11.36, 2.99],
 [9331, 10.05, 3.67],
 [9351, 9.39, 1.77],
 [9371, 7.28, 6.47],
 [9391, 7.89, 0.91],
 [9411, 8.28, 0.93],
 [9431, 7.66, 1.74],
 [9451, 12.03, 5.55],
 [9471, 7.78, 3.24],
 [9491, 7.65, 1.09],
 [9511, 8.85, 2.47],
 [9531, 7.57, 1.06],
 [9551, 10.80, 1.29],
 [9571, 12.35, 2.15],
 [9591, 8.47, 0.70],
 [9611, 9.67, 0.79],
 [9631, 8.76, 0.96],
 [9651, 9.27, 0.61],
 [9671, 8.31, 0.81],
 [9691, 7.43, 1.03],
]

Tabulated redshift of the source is 0.730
